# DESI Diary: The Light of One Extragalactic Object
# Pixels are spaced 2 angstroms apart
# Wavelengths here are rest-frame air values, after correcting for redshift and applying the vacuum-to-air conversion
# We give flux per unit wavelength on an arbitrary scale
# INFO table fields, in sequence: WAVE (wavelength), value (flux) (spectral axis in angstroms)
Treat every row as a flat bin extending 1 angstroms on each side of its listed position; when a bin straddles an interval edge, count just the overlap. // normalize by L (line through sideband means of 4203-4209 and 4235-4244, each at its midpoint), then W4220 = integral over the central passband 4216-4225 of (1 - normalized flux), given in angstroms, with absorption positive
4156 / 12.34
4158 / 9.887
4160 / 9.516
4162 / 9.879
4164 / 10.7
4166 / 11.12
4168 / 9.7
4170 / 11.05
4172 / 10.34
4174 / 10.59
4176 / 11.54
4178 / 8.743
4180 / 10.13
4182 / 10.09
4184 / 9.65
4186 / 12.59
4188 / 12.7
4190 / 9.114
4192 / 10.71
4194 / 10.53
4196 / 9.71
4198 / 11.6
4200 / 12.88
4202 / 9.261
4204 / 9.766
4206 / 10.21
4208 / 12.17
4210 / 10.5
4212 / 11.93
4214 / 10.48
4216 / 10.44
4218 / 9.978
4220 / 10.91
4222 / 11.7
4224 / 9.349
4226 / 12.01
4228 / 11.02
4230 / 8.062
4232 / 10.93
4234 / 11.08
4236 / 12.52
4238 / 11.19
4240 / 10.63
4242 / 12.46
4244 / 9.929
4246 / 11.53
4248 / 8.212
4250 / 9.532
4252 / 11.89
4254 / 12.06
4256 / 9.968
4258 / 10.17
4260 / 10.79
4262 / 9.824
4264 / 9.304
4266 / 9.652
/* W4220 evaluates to 0.5 angstroms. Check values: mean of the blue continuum 10.7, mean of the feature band 10.5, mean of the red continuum 11.5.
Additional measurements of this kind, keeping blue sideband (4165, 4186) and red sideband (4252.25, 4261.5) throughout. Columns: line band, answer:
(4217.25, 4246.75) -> -0.6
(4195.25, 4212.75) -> -0.6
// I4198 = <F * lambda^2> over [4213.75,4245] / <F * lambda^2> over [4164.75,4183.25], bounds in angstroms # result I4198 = 1.07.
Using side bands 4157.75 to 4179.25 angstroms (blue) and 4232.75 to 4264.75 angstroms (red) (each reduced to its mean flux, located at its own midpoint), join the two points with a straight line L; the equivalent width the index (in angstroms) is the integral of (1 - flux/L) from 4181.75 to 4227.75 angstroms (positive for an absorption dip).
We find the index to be -1.46 angstroms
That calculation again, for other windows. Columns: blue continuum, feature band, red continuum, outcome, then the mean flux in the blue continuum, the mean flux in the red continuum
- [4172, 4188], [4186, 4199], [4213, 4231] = -0.4 angstroms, 10.6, 10.4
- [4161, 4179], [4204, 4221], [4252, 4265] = -0.5 angstroms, 10.4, 10.5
